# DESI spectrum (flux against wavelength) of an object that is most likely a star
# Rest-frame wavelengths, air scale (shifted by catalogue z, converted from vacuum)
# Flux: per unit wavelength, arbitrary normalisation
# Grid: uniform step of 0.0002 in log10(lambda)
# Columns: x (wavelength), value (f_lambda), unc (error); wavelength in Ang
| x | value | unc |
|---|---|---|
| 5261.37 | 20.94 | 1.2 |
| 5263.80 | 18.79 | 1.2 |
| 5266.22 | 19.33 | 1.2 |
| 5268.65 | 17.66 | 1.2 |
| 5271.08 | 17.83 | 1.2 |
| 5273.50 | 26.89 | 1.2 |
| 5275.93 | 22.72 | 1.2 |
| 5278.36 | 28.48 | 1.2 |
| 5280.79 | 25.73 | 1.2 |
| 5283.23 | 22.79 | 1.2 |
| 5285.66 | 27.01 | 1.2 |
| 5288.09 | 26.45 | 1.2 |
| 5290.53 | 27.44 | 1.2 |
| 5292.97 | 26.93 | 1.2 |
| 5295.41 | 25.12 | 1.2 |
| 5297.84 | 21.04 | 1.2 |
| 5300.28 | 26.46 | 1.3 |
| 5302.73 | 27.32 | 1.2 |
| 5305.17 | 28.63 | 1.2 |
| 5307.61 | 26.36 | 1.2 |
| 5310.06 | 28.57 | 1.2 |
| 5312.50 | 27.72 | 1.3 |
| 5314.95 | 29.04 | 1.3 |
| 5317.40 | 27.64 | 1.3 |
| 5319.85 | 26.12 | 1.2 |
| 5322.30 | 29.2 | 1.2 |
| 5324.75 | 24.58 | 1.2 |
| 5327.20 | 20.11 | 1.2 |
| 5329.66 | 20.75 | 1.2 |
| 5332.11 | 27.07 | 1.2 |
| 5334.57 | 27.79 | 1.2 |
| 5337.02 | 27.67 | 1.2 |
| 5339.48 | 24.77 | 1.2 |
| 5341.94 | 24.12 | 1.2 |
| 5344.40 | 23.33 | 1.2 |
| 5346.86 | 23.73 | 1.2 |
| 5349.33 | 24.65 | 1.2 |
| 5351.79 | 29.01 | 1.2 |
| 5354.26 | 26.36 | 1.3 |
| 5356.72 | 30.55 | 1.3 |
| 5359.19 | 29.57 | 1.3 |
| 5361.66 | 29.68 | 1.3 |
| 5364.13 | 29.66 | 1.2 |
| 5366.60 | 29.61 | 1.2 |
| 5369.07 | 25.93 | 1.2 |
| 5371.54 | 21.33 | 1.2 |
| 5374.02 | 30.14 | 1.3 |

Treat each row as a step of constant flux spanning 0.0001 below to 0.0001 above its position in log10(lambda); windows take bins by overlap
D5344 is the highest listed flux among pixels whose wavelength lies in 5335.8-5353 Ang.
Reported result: 29.01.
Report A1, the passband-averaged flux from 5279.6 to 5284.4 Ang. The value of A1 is 24.2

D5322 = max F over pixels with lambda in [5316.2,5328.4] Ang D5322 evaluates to 29.2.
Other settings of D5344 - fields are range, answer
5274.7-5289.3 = 28.48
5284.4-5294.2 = 27.44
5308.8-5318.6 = 29.04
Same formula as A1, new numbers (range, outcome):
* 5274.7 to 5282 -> 25.6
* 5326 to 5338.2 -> 24.7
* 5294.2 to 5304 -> 25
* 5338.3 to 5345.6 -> 24.1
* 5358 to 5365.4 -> 29.6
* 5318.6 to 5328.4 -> 25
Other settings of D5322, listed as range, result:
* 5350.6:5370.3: 30.55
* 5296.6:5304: 27.32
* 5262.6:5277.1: 26.89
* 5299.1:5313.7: 28.63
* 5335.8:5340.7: 27.67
